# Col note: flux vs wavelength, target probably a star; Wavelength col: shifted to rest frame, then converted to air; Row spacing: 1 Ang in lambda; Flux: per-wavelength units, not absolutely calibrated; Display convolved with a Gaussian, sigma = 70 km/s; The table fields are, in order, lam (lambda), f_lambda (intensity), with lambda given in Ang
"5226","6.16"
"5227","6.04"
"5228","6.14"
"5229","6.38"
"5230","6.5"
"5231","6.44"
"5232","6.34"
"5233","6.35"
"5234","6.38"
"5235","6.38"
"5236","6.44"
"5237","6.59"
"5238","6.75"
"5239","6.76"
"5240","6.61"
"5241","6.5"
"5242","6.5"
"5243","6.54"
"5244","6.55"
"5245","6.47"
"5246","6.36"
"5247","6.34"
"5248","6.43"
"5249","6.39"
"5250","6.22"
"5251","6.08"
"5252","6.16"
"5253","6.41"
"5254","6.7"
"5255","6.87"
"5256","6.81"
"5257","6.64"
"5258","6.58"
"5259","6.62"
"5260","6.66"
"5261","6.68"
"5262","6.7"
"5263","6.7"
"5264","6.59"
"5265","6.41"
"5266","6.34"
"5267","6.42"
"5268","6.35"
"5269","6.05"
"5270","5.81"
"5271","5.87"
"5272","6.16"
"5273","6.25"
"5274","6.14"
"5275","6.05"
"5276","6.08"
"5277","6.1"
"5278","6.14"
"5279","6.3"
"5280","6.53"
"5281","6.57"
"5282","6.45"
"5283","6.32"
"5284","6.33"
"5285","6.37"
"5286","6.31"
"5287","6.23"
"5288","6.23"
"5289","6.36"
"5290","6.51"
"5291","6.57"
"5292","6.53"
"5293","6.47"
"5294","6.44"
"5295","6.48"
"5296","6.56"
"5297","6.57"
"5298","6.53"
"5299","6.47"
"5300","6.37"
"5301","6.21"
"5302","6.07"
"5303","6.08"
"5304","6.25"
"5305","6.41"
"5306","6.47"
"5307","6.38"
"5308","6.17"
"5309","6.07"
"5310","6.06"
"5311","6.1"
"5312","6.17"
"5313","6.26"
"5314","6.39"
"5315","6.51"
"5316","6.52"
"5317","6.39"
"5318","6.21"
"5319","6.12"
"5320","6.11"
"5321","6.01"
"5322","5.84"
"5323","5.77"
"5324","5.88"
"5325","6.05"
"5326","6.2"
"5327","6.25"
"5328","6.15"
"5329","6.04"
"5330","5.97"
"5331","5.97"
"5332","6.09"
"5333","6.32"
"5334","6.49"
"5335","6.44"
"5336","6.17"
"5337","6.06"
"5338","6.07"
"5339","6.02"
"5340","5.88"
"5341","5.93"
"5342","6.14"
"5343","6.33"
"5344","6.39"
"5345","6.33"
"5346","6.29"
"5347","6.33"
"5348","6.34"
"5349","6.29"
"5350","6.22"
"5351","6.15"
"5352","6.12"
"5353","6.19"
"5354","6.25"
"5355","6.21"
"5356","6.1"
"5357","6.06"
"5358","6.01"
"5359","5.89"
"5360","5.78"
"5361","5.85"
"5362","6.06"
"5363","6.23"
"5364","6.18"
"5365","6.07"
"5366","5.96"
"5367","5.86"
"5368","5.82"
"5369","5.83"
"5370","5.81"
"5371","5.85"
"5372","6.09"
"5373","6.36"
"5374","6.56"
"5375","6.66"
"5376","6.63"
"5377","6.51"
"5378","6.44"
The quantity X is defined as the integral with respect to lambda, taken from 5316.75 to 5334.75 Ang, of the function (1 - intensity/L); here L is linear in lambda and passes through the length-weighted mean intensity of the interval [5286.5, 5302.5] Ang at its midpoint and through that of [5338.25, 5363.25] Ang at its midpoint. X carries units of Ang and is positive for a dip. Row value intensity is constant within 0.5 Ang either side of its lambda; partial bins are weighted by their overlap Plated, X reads 0.4 Ang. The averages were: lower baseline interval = 6.41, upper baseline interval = 6.13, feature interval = 6.1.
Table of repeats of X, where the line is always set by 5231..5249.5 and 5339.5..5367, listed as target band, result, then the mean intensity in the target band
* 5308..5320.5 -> 0.02 Ang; 6.24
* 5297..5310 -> -0.02 Ang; 6.29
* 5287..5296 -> -0.17 Ang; 6.44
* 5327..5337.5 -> 0.03 Ang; 6.17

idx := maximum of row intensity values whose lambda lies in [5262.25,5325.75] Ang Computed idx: 6.7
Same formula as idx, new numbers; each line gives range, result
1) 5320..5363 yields 6.49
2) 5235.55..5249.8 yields 6.76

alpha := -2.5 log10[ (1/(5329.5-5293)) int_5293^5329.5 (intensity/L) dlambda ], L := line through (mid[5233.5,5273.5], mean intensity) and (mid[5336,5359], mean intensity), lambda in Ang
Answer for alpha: 0.006 mag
